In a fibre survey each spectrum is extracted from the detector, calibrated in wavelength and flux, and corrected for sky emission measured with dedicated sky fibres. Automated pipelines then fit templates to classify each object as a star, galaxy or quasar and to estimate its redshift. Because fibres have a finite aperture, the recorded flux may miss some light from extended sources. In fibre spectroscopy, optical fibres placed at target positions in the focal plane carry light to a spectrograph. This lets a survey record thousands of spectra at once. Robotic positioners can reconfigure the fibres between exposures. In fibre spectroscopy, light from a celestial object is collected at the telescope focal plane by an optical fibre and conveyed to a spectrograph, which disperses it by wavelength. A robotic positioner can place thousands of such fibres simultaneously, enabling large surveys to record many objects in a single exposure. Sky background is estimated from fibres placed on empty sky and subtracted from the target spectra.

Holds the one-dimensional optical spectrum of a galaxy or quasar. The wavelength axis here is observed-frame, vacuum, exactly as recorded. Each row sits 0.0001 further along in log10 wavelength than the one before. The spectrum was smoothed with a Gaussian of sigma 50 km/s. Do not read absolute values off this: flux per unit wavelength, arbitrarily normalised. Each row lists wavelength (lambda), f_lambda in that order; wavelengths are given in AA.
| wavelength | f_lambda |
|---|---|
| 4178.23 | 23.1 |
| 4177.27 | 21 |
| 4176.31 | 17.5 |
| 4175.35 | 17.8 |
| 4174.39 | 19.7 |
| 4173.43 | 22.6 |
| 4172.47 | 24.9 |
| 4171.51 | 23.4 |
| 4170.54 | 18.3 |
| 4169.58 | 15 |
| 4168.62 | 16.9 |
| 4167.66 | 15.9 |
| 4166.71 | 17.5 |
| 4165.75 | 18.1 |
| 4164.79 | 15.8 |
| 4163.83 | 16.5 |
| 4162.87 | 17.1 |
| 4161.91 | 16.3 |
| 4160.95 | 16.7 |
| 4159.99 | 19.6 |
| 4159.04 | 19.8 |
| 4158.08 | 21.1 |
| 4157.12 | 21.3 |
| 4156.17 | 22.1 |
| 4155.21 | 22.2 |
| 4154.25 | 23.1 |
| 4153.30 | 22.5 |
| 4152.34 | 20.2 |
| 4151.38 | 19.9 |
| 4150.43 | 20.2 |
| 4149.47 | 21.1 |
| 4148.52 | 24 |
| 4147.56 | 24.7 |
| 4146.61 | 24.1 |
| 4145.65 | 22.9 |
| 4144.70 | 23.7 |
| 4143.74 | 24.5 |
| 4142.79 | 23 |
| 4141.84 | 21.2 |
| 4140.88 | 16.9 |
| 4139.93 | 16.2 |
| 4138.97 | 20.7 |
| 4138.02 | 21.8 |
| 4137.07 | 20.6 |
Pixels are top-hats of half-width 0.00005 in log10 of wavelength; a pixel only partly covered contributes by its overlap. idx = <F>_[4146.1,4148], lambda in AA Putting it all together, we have 24.4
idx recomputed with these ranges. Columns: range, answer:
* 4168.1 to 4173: 19.7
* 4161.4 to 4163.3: 16.7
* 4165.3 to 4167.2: 17.9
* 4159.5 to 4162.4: 17.6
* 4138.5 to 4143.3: 19.6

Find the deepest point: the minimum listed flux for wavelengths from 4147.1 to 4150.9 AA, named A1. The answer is 20.2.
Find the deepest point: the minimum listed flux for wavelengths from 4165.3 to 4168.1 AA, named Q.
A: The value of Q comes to 15.9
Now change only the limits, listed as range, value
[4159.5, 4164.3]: 16.3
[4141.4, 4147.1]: 21.2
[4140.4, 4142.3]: 16.9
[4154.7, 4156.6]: 22.1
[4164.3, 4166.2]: 15.8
